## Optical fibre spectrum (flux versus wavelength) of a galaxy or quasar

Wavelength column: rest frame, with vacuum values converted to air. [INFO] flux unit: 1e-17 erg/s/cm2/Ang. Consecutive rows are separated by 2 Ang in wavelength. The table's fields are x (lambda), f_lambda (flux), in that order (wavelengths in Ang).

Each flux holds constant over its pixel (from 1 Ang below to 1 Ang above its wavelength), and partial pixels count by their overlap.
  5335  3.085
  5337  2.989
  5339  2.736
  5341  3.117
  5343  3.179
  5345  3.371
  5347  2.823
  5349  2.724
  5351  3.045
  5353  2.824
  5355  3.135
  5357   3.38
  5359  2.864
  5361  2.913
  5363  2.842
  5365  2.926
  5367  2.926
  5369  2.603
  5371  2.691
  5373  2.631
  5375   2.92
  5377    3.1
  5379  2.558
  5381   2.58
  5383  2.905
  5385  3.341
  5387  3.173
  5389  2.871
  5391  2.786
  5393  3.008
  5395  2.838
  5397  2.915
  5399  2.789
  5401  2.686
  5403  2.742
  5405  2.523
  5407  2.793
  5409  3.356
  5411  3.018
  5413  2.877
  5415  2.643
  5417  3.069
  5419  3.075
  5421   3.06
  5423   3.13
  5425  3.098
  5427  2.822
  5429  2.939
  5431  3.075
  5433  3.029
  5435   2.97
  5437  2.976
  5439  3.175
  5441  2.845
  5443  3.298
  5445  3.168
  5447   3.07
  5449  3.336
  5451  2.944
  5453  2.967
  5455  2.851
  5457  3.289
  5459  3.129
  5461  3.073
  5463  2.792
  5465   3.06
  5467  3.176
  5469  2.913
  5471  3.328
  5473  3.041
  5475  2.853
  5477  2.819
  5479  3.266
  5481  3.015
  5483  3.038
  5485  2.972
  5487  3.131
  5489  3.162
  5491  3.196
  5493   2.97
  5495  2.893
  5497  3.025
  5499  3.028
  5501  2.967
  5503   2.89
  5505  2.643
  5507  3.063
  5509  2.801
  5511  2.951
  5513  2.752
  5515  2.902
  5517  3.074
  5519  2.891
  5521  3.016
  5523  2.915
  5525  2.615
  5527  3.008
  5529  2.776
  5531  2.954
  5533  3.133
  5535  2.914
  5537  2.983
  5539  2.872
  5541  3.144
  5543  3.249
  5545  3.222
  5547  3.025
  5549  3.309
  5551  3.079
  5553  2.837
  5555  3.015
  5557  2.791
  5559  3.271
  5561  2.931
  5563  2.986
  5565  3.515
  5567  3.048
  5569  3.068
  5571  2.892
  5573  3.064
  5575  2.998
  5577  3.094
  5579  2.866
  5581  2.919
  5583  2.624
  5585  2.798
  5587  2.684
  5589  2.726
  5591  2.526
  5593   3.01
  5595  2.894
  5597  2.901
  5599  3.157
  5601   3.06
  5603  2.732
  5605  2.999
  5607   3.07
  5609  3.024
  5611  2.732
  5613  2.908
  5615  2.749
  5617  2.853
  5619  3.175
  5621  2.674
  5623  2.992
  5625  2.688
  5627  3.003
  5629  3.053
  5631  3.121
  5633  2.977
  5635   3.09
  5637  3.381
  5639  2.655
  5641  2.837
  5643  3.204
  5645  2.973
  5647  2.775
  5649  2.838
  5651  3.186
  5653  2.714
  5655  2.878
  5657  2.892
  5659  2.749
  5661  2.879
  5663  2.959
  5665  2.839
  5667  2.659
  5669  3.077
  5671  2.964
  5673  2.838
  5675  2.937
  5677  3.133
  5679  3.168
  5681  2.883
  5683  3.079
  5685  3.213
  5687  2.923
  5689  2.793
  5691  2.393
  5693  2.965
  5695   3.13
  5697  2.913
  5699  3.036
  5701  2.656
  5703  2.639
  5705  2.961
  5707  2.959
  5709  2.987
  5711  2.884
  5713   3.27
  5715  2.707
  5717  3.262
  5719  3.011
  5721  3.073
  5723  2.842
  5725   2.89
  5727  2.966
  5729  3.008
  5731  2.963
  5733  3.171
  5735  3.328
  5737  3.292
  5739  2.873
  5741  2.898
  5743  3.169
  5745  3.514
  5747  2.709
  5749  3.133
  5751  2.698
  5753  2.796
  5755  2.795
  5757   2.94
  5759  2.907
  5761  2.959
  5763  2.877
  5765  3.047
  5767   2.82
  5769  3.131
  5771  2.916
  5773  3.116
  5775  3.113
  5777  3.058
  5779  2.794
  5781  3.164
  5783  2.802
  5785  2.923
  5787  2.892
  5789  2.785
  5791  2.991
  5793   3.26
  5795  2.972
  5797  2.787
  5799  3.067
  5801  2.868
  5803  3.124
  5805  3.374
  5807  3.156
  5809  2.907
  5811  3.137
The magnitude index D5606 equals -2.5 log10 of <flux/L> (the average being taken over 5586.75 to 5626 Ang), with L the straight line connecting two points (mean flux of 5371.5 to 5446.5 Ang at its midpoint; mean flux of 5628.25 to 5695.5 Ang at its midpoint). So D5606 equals 0.02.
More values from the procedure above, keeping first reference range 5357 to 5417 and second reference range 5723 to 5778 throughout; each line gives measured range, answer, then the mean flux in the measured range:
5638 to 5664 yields 0.03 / 2.89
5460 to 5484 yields -0.05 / 3.03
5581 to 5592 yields 0.10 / 2.69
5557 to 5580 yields -0.04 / 3.05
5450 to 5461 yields -0.05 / 3.04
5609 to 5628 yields 0.03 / 2.87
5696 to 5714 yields 0.02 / 2.92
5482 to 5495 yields -0.06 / 3.06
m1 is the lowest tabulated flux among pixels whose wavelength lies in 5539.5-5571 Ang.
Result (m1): 2.791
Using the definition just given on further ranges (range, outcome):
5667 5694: 2.393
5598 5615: 2.732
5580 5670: 2.526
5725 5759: 2.698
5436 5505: 2.643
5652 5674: 2.659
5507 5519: 2.752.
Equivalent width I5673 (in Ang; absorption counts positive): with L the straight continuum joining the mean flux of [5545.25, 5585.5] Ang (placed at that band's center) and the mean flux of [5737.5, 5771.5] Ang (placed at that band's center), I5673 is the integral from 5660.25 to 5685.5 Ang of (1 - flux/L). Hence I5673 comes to 0.1 Ang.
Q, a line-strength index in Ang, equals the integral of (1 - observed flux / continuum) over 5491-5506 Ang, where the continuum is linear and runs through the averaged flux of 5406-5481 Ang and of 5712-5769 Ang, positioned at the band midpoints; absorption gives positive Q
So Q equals 0.5 Ang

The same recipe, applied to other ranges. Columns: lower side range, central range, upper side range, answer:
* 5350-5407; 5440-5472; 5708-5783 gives -2.0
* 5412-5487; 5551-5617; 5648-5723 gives 0.9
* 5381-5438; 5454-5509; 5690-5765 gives -1.3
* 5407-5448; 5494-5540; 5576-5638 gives 0.9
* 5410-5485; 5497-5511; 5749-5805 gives 0.5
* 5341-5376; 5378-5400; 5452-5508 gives 0.5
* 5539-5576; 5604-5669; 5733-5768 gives 2.5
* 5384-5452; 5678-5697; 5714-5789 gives 0.2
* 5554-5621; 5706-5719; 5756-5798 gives -0.2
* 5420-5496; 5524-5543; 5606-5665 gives 0.3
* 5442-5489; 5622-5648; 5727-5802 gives 0.4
